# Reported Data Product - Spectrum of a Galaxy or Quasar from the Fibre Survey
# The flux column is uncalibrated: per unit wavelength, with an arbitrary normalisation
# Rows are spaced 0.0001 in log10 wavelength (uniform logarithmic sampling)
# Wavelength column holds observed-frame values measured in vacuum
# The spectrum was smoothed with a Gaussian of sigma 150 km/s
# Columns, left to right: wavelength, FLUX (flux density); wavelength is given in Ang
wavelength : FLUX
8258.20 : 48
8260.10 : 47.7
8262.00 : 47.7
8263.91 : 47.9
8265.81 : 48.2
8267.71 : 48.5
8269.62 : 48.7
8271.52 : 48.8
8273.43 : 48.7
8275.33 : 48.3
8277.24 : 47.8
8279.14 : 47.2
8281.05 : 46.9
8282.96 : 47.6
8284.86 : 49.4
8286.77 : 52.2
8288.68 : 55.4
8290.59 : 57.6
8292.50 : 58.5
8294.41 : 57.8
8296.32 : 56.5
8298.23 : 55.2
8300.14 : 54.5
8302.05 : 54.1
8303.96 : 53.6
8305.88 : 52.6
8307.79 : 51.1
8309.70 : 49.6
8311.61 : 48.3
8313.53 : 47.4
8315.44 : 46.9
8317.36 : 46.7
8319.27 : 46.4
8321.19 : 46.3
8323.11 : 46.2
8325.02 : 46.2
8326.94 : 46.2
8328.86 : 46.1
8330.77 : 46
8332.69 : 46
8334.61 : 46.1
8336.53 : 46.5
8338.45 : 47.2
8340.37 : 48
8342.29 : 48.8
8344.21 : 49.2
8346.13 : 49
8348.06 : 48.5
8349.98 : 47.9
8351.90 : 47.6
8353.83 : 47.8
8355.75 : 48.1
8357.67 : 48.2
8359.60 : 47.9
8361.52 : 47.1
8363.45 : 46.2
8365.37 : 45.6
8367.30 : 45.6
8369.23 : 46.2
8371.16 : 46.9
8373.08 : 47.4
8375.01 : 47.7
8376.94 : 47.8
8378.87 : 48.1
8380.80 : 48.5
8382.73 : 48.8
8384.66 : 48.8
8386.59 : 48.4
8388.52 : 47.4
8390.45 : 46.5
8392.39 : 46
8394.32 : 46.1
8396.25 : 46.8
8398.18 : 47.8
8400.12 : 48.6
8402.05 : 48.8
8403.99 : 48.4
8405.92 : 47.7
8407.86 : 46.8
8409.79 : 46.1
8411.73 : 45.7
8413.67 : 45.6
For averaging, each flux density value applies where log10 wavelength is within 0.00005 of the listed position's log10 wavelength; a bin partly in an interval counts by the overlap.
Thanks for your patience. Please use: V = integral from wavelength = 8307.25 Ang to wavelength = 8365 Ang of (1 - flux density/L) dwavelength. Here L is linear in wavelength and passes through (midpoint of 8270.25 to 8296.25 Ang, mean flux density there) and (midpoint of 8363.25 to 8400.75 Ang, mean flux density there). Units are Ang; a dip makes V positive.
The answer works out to 2.08 Ang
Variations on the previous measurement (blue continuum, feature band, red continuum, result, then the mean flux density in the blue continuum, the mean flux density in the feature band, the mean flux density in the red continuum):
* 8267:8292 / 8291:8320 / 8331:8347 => -1.9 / 49.9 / 52.1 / 47.5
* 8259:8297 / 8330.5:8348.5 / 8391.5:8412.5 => 0.5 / 50.5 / 47.5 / 47.2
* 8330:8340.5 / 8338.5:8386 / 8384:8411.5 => -0.8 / 46.5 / 47.7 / 47.4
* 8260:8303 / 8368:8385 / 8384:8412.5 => 0.1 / 51.2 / 47.7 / 47.3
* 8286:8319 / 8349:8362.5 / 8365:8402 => 0.4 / 52.7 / 47.8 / 47.4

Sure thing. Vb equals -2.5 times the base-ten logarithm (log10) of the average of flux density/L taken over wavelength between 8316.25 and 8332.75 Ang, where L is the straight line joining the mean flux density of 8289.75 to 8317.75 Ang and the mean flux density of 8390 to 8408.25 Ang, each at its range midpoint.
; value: 0.119 mag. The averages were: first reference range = 52.8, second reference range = 47.4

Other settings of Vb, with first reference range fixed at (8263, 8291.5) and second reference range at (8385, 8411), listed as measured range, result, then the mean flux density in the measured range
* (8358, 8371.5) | 0.03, 46.5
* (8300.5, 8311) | -0.07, 52.2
